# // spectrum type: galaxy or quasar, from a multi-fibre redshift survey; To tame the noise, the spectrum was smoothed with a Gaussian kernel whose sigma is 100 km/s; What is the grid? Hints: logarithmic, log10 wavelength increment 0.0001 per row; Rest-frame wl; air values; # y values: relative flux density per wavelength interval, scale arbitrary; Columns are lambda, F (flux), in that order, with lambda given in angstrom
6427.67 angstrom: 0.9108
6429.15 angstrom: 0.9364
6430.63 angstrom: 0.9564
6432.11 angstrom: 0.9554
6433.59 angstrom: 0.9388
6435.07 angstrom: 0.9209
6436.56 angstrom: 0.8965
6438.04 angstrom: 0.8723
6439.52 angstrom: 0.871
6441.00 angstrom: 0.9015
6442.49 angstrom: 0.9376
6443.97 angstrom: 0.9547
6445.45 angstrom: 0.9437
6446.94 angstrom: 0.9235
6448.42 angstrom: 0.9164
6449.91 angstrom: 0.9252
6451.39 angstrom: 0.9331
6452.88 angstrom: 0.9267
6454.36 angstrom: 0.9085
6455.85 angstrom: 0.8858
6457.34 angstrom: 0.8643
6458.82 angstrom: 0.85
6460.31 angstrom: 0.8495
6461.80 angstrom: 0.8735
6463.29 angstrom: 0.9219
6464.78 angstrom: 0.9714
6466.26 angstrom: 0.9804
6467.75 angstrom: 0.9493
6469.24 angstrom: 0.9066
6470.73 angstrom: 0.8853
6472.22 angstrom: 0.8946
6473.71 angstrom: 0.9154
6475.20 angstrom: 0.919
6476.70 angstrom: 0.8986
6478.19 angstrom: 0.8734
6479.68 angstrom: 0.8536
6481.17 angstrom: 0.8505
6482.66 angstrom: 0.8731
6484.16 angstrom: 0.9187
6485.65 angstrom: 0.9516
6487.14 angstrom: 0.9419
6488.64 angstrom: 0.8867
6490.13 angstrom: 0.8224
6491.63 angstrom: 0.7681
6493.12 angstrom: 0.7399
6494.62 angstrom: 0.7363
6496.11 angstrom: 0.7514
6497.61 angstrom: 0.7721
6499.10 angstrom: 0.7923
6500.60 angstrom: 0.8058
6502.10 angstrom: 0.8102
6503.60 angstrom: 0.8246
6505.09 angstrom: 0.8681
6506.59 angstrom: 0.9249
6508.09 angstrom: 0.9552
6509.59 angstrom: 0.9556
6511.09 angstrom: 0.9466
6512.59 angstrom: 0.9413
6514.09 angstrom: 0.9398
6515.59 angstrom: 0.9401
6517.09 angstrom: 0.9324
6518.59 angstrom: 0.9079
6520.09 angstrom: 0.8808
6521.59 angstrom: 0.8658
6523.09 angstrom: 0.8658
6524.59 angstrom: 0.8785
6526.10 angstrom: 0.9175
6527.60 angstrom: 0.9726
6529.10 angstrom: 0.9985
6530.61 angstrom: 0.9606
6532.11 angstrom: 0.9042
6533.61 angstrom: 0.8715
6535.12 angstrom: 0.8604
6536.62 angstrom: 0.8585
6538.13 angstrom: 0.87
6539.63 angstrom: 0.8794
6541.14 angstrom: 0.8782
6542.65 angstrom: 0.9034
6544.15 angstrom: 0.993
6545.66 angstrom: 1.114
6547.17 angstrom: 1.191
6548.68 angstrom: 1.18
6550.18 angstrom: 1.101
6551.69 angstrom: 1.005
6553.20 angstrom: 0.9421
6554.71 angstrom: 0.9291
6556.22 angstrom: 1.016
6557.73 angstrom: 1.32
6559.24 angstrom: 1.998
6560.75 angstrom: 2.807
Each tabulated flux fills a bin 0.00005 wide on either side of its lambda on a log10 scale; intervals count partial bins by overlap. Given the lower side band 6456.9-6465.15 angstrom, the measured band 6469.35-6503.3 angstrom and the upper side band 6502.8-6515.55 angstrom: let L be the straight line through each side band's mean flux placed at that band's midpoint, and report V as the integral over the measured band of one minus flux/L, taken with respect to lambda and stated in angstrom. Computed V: 2.04 angstrom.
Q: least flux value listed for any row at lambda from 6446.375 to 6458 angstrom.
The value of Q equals 0.8643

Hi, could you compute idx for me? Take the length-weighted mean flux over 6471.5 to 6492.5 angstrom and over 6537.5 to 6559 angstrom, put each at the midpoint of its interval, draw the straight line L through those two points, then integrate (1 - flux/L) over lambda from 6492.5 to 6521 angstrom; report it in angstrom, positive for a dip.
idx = 2.4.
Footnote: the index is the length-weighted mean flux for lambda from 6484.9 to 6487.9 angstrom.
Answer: 0.947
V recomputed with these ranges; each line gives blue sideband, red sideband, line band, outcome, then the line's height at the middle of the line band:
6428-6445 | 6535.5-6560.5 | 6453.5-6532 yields 9.83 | 1.01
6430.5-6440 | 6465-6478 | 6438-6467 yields 0.16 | 0.917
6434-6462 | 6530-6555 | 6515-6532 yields 0.64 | 0.955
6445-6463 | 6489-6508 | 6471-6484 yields -0.53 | 0.851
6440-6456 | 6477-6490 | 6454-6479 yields 0.11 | 0.907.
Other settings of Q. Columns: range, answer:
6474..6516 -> 0.7363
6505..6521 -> 0.8681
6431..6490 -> 0.8495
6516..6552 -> 0.8585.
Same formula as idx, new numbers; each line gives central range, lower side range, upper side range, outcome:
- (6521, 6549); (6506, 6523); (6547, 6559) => 2.36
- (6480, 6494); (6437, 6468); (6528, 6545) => 0.78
